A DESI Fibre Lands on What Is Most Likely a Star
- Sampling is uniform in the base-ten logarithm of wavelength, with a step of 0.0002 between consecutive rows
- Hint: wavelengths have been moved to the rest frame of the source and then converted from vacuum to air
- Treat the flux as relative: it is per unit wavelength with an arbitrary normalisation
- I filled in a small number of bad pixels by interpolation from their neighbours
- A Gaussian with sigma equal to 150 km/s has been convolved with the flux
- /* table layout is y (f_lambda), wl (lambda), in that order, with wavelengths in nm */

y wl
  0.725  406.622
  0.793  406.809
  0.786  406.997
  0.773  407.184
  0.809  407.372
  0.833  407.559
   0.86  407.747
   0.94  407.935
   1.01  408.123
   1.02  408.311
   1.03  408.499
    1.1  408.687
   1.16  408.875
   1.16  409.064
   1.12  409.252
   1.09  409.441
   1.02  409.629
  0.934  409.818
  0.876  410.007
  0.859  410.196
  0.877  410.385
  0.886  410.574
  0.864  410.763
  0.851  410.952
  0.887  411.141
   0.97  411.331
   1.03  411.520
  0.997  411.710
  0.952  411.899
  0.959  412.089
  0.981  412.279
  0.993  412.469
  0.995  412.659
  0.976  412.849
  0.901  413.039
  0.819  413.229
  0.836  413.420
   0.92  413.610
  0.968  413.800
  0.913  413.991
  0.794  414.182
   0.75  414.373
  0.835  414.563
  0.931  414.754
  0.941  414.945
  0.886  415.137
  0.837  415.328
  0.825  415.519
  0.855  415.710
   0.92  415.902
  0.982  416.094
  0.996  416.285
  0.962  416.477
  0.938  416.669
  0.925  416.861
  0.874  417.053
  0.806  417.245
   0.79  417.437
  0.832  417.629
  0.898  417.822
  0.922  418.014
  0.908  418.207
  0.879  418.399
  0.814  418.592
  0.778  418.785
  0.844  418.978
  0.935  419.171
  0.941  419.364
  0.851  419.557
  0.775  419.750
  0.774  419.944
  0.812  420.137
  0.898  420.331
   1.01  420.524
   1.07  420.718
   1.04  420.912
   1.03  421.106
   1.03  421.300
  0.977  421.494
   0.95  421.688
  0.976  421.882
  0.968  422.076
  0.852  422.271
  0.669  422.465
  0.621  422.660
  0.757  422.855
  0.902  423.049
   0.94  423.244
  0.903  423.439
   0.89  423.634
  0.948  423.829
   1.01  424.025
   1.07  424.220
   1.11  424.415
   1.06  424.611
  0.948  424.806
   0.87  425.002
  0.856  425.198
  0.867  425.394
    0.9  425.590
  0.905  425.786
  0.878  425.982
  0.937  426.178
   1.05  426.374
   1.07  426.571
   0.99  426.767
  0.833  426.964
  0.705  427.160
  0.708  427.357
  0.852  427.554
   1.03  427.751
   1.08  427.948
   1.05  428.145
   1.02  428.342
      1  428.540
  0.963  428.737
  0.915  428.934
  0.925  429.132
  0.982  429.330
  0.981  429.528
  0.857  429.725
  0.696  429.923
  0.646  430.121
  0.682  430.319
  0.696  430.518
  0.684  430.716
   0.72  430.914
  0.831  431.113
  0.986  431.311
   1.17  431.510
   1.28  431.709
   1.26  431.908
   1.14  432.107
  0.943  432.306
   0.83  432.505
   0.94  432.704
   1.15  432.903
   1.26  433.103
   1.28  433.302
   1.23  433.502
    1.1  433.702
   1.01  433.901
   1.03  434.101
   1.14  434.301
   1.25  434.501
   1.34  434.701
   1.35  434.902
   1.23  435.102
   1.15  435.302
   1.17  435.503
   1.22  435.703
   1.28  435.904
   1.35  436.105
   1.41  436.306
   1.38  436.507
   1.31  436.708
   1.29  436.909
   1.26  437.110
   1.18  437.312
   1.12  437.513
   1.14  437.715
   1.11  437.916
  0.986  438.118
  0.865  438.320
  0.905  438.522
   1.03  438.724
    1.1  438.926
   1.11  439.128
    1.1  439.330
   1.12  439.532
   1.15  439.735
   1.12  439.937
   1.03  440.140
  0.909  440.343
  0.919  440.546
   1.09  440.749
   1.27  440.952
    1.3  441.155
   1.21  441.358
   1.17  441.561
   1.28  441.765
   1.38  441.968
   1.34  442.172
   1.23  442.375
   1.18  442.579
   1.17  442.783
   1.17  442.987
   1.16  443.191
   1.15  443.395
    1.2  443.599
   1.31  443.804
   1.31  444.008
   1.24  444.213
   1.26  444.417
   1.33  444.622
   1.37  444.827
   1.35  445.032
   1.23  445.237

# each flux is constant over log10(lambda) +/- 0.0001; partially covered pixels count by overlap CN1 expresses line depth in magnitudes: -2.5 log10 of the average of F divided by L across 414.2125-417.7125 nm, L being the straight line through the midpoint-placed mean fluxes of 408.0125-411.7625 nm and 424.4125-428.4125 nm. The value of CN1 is 0.10 mag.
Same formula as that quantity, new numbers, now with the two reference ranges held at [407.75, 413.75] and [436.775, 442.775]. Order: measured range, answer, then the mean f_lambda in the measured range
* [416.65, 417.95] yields 0.16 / 0.863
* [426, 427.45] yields 0.18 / 0.899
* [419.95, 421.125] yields 0.07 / 0.958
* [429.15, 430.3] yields 0.28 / 0.829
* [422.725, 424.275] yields 0.14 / 0.917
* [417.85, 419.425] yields 0.16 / 0.877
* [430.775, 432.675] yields 0.08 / 1.01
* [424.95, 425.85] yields 0.20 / 0.879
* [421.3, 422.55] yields 0.13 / 0.912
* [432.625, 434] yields -0.04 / 1.14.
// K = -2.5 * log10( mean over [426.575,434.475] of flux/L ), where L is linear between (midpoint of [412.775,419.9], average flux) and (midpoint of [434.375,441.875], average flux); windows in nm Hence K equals 0.11 mag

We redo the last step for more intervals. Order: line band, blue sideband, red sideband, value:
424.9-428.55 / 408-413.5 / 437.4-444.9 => 0.16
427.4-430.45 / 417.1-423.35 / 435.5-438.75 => 0.14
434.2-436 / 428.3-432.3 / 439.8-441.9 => -0.21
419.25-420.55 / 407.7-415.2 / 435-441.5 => 0.18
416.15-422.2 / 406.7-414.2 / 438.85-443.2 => 0.11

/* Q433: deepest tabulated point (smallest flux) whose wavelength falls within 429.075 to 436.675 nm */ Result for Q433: 0.646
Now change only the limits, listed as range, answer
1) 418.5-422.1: 0.774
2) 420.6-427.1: 0.621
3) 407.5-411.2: 0.833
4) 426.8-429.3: 0.705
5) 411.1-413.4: 0.819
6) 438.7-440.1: 1.03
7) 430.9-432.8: 0.72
